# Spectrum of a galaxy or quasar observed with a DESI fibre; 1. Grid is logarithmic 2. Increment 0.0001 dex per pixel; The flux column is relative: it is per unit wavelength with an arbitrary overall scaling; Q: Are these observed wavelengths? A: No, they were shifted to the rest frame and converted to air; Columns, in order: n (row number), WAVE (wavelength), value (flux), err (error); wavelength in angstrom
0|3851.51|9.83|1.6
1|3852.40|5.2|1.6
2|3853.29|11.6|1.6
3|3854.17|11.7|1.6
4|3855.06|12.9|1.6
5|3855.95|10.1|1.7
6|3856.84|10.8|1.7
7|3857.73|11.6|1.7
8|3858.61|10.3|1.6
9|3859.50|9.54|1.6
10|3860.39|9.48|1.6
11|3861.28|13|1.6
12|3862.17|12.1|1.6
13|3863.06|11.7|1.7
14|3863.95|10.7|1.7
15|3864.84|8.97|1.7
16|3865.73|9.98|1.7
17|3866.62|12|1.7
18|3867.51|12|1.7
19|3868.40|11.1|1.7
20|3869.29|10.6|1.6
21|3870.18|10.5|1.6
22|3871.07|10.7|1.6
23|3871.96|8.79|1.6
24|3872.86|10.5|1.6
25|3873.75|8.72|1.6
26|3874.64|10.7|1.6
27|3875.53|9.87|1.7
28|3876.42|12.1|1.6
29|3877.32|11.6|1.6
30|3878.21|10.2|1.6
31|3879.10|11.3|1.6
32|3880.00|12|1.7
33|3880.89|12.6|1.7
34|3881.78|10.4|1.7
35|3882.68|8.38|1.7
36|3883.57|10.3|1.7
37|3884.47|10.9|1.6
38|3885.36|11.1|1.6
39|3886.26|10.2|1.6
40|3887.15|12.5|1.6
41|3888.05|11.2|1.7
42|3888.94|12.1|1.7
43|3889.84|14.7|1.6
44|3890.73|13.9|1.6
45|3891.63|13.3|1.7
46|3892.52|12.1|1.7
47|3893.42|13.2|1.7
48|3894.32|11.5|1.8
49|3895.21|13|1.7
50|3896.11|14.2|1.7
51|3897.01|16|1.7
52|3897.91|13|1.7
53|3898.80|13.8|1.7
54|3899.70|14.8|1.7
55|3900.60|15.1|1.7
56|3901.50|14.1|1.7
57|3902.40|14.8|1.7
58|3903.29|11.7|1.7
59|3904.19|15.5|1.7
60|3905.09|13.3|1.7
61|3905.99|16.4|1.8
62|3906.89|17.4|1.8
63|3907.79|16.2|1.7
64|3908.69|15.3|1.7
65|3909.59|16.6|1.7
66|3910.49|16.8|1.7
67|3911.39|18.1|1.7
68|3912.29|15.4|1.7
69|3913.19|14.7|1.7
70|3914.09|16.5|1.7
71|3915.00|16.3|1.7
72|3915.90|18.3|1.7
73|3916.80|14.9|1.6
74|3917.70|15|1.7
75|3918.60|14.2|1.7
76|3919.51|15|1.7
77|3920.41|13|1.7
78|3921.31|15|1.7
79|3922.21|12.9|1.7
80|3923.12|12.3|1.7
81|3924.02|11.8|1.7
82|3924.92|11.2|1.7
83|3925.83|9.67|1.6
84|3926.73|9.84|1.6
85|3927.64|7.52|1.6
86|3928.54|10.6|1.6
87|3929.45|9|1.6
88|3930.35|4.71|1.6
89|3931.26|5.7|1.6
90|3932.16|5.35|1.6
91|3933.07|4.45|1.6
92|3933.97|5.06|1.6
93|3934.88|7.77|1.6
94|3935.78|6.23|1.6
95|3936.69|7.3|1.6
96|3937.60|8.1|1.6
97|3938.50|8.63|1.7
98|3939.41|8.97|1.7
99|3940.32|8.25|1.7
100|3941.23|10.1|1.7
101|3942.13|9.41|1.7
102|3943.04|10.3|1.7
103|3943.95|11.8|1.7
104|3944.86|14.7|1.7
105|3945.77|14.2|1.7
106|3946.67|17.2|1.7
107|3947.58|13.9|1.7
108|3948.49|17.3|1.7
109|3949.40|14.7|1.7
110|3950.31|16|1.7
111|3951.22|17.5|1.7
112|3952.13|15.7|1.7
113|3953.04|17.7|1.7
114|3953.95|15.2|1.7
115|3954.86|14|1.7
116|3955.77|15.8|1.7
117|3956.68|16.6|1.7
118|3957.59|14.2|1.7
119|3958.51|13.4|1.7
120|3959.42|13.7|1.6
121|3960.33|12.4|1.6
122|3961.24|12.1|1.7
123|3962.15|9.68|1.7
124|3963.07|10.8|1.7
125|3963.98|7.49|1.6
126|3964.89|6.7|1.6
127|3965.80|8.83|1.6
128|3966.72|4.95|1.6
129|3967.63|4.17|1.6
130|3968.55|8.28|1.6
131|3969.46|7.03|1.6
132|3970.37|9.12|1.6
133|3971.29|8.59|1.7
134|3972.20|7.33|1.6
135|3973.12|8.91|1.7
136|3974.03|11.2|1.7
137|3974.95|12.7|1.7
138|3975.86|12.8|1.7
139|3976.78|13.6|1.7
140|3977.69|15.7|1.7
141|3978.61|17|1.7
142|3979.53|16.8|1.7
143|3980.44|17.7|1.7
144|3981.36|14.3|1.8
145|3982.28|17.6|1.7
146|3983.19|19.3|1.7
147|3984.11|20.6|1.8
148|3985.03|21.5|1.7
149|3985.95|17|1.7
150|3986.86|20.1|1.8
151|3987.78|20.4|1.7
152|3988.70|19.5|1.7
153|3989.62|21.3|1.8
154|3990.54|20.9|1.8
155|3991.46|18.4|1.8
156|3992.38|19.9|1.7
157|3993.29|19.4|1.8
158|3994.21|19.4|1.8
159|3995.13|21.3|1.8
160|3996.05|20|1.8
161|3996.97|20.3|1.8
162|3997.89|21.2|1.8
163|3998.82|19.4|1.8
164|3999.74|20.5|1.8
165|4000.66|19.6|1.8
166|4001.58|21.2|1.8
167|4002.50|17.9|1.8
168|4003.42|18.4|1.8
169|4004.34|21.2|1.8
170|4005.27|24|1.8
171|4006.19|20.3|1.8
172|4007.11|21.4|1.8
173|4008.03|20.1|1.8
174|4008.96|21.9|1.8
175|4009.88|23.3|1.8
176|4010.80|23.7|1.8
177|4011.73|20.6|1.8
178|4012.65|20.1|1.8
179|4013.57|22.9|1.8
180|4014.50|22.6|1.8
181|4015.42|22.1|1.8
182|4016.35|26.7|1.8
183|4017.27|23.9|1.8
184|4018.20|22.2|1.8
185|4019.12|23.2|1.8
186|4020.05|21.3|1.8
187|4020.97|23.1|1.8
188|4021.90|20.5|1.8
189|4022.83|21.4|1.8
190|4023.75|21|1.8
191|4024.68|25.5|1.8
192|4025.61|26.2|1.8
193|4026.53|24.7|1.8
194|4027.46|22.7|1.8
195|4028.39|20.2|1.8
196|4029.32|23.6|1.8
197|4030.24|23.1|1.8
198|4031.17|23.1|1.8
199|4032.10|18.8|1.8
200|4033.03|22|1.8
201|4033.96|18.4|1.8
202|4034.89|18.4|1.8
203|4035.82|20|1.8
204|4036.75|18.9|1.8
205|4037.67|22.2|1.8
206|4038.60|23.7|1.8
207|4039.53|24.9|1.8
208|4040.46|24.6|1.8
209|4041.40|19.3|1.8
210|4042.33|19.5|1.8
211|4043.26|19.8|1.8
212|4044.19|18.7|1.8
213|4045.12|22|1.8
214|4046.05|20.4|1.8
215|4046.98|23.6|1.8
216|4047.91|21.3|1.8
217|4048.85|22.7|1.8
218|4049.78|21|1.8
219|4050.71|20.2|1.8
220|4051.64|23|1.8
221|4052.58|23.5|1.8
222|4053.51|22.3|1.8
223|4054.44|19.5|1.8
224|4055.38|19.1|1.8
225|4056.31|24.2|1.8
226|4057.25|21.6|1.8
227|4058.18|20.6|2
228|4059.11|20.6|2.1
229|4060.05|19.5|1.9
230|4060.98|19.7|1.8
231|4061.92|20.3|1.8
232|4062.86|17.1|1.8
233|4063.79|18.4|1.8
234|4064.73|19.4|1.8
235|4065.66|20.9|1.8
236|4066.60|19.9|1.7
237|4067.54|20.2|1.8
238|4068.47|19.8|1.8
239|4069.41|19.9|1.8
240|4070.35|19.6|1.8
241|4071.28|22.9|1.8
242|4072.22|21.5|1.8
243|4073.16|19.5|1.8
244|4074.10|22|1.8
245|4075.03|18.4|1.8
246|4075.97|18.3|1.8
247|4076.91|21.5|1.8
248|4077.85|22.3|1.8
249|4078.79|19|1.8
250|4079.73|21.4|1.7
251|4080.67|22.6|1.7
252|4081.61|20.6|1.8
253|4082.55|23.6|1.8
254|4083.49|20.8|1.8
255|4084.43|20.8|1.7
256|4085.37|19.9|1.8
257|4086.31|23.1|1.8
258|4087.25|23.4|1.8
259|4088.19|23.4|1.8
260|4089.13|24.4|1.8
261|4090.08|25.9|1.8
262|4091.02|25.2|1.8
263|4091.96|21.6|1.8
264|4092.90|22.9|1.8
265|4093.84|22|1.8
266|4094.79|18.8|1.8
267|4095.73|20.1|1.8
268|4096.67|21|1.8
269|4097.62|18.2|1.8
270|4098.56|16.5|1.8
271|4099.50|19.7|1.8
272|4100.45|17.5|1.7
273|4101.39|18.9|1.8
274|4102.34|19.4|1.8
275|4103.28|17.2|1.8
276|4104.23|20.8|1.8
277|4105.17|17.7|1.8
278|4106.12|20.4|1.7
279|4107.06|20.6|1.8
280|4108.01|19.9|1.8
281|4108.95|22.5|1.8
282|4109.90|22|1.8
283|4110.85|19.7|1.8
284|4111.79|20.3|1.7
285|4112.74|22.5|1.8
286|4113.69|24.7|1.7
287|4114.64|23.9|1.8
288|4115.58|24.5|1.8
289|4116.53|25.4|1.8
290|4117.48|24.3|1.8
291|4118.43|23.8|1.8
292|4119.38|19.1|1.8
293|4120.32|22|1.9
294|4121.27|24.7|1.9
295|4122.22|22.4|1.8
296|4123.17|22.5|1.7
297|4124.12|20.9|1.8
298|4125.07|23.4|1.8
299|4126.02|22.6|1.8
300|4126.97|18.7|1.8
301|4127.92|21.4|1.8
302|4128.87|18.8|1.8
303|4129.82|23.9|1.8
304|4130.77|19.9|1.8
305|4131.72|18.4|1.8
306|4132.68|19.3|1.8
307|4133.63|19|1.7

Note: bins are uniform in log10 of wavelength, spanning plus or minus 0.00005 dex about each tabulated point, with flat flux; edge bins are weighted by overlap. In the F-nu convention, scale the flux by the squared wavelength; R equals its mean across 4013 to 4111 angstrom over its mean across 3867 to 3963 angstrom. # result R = 1.84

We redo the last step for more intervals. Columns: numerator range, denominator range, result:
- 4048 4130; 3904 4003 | 1.63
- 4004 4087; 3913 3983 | 1.90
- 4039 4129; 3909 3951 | 1.93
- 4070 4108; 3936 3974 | 1.95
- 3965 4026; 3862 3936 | 1.59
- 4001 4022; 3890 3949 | 1.83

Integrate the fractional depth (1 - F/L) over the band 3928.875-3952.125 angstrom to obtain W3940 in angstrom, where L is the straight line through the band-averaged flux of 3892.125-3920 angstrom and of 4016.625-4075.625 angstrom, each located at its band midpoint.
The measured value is 8.7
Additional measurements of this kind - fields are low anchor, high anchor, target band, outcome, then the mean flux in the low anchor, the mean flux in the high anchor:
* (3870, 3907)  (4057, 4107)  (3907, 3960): 5.9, 12.3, 20.6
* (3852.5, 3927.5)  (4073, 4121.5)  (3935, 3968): 7.2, 12.6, 21.3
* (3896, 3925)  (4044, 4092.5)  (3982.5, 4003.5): -2.0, 14.9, 21.2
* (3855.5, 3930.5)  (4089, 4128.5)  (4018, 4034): -3.9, 12.5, 21.4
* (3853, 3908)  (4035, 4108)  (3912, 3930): 1.0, 12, 20.8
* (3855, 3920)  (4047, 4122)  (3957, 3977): 7.7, 12.7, 21.1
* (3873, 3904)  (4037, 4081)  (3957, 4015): 3.0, 12.2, 20.9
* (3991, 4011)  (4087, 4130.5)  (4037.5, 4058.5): -0.7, 20.5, 21.5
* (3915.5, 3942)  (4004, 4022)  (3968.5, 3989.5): 3.2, 10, 22.3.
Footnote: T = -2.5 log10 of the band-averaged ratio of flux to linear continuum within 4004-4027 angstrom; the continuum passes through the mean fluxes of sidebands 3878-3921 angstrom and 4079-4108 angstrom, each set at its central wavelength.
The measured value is -0.24 mag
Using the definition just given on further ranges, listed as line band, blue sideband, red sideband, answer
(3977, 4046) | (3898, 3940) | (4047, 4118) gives -0.21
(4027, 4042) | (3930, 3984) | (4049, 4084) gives -0.19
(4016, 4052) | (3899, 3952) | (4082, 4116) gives -0.22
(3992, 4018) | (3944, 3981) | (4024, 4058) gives -0.20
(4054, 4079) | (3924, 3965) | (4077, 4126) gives -0.05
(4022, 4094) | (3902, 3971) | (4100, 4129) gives -0.16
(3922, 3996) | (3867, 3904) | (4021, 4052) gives 0.30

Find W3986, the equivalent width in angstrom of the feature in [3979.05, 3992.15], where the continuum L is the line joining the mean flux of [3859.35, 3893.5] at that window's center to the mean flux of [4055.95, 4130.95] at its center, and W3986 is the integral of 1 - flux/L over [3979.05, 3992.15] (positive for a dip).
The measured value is -2.3 angstrom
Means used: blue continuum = 11.1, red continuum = 21.1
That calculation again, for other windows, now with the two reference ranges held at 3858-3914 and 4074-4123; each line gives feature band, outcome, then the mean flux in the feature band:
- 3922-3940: 7.59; 8.29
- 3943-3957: -0.10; 15.3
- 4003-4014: -2.42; 21.5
